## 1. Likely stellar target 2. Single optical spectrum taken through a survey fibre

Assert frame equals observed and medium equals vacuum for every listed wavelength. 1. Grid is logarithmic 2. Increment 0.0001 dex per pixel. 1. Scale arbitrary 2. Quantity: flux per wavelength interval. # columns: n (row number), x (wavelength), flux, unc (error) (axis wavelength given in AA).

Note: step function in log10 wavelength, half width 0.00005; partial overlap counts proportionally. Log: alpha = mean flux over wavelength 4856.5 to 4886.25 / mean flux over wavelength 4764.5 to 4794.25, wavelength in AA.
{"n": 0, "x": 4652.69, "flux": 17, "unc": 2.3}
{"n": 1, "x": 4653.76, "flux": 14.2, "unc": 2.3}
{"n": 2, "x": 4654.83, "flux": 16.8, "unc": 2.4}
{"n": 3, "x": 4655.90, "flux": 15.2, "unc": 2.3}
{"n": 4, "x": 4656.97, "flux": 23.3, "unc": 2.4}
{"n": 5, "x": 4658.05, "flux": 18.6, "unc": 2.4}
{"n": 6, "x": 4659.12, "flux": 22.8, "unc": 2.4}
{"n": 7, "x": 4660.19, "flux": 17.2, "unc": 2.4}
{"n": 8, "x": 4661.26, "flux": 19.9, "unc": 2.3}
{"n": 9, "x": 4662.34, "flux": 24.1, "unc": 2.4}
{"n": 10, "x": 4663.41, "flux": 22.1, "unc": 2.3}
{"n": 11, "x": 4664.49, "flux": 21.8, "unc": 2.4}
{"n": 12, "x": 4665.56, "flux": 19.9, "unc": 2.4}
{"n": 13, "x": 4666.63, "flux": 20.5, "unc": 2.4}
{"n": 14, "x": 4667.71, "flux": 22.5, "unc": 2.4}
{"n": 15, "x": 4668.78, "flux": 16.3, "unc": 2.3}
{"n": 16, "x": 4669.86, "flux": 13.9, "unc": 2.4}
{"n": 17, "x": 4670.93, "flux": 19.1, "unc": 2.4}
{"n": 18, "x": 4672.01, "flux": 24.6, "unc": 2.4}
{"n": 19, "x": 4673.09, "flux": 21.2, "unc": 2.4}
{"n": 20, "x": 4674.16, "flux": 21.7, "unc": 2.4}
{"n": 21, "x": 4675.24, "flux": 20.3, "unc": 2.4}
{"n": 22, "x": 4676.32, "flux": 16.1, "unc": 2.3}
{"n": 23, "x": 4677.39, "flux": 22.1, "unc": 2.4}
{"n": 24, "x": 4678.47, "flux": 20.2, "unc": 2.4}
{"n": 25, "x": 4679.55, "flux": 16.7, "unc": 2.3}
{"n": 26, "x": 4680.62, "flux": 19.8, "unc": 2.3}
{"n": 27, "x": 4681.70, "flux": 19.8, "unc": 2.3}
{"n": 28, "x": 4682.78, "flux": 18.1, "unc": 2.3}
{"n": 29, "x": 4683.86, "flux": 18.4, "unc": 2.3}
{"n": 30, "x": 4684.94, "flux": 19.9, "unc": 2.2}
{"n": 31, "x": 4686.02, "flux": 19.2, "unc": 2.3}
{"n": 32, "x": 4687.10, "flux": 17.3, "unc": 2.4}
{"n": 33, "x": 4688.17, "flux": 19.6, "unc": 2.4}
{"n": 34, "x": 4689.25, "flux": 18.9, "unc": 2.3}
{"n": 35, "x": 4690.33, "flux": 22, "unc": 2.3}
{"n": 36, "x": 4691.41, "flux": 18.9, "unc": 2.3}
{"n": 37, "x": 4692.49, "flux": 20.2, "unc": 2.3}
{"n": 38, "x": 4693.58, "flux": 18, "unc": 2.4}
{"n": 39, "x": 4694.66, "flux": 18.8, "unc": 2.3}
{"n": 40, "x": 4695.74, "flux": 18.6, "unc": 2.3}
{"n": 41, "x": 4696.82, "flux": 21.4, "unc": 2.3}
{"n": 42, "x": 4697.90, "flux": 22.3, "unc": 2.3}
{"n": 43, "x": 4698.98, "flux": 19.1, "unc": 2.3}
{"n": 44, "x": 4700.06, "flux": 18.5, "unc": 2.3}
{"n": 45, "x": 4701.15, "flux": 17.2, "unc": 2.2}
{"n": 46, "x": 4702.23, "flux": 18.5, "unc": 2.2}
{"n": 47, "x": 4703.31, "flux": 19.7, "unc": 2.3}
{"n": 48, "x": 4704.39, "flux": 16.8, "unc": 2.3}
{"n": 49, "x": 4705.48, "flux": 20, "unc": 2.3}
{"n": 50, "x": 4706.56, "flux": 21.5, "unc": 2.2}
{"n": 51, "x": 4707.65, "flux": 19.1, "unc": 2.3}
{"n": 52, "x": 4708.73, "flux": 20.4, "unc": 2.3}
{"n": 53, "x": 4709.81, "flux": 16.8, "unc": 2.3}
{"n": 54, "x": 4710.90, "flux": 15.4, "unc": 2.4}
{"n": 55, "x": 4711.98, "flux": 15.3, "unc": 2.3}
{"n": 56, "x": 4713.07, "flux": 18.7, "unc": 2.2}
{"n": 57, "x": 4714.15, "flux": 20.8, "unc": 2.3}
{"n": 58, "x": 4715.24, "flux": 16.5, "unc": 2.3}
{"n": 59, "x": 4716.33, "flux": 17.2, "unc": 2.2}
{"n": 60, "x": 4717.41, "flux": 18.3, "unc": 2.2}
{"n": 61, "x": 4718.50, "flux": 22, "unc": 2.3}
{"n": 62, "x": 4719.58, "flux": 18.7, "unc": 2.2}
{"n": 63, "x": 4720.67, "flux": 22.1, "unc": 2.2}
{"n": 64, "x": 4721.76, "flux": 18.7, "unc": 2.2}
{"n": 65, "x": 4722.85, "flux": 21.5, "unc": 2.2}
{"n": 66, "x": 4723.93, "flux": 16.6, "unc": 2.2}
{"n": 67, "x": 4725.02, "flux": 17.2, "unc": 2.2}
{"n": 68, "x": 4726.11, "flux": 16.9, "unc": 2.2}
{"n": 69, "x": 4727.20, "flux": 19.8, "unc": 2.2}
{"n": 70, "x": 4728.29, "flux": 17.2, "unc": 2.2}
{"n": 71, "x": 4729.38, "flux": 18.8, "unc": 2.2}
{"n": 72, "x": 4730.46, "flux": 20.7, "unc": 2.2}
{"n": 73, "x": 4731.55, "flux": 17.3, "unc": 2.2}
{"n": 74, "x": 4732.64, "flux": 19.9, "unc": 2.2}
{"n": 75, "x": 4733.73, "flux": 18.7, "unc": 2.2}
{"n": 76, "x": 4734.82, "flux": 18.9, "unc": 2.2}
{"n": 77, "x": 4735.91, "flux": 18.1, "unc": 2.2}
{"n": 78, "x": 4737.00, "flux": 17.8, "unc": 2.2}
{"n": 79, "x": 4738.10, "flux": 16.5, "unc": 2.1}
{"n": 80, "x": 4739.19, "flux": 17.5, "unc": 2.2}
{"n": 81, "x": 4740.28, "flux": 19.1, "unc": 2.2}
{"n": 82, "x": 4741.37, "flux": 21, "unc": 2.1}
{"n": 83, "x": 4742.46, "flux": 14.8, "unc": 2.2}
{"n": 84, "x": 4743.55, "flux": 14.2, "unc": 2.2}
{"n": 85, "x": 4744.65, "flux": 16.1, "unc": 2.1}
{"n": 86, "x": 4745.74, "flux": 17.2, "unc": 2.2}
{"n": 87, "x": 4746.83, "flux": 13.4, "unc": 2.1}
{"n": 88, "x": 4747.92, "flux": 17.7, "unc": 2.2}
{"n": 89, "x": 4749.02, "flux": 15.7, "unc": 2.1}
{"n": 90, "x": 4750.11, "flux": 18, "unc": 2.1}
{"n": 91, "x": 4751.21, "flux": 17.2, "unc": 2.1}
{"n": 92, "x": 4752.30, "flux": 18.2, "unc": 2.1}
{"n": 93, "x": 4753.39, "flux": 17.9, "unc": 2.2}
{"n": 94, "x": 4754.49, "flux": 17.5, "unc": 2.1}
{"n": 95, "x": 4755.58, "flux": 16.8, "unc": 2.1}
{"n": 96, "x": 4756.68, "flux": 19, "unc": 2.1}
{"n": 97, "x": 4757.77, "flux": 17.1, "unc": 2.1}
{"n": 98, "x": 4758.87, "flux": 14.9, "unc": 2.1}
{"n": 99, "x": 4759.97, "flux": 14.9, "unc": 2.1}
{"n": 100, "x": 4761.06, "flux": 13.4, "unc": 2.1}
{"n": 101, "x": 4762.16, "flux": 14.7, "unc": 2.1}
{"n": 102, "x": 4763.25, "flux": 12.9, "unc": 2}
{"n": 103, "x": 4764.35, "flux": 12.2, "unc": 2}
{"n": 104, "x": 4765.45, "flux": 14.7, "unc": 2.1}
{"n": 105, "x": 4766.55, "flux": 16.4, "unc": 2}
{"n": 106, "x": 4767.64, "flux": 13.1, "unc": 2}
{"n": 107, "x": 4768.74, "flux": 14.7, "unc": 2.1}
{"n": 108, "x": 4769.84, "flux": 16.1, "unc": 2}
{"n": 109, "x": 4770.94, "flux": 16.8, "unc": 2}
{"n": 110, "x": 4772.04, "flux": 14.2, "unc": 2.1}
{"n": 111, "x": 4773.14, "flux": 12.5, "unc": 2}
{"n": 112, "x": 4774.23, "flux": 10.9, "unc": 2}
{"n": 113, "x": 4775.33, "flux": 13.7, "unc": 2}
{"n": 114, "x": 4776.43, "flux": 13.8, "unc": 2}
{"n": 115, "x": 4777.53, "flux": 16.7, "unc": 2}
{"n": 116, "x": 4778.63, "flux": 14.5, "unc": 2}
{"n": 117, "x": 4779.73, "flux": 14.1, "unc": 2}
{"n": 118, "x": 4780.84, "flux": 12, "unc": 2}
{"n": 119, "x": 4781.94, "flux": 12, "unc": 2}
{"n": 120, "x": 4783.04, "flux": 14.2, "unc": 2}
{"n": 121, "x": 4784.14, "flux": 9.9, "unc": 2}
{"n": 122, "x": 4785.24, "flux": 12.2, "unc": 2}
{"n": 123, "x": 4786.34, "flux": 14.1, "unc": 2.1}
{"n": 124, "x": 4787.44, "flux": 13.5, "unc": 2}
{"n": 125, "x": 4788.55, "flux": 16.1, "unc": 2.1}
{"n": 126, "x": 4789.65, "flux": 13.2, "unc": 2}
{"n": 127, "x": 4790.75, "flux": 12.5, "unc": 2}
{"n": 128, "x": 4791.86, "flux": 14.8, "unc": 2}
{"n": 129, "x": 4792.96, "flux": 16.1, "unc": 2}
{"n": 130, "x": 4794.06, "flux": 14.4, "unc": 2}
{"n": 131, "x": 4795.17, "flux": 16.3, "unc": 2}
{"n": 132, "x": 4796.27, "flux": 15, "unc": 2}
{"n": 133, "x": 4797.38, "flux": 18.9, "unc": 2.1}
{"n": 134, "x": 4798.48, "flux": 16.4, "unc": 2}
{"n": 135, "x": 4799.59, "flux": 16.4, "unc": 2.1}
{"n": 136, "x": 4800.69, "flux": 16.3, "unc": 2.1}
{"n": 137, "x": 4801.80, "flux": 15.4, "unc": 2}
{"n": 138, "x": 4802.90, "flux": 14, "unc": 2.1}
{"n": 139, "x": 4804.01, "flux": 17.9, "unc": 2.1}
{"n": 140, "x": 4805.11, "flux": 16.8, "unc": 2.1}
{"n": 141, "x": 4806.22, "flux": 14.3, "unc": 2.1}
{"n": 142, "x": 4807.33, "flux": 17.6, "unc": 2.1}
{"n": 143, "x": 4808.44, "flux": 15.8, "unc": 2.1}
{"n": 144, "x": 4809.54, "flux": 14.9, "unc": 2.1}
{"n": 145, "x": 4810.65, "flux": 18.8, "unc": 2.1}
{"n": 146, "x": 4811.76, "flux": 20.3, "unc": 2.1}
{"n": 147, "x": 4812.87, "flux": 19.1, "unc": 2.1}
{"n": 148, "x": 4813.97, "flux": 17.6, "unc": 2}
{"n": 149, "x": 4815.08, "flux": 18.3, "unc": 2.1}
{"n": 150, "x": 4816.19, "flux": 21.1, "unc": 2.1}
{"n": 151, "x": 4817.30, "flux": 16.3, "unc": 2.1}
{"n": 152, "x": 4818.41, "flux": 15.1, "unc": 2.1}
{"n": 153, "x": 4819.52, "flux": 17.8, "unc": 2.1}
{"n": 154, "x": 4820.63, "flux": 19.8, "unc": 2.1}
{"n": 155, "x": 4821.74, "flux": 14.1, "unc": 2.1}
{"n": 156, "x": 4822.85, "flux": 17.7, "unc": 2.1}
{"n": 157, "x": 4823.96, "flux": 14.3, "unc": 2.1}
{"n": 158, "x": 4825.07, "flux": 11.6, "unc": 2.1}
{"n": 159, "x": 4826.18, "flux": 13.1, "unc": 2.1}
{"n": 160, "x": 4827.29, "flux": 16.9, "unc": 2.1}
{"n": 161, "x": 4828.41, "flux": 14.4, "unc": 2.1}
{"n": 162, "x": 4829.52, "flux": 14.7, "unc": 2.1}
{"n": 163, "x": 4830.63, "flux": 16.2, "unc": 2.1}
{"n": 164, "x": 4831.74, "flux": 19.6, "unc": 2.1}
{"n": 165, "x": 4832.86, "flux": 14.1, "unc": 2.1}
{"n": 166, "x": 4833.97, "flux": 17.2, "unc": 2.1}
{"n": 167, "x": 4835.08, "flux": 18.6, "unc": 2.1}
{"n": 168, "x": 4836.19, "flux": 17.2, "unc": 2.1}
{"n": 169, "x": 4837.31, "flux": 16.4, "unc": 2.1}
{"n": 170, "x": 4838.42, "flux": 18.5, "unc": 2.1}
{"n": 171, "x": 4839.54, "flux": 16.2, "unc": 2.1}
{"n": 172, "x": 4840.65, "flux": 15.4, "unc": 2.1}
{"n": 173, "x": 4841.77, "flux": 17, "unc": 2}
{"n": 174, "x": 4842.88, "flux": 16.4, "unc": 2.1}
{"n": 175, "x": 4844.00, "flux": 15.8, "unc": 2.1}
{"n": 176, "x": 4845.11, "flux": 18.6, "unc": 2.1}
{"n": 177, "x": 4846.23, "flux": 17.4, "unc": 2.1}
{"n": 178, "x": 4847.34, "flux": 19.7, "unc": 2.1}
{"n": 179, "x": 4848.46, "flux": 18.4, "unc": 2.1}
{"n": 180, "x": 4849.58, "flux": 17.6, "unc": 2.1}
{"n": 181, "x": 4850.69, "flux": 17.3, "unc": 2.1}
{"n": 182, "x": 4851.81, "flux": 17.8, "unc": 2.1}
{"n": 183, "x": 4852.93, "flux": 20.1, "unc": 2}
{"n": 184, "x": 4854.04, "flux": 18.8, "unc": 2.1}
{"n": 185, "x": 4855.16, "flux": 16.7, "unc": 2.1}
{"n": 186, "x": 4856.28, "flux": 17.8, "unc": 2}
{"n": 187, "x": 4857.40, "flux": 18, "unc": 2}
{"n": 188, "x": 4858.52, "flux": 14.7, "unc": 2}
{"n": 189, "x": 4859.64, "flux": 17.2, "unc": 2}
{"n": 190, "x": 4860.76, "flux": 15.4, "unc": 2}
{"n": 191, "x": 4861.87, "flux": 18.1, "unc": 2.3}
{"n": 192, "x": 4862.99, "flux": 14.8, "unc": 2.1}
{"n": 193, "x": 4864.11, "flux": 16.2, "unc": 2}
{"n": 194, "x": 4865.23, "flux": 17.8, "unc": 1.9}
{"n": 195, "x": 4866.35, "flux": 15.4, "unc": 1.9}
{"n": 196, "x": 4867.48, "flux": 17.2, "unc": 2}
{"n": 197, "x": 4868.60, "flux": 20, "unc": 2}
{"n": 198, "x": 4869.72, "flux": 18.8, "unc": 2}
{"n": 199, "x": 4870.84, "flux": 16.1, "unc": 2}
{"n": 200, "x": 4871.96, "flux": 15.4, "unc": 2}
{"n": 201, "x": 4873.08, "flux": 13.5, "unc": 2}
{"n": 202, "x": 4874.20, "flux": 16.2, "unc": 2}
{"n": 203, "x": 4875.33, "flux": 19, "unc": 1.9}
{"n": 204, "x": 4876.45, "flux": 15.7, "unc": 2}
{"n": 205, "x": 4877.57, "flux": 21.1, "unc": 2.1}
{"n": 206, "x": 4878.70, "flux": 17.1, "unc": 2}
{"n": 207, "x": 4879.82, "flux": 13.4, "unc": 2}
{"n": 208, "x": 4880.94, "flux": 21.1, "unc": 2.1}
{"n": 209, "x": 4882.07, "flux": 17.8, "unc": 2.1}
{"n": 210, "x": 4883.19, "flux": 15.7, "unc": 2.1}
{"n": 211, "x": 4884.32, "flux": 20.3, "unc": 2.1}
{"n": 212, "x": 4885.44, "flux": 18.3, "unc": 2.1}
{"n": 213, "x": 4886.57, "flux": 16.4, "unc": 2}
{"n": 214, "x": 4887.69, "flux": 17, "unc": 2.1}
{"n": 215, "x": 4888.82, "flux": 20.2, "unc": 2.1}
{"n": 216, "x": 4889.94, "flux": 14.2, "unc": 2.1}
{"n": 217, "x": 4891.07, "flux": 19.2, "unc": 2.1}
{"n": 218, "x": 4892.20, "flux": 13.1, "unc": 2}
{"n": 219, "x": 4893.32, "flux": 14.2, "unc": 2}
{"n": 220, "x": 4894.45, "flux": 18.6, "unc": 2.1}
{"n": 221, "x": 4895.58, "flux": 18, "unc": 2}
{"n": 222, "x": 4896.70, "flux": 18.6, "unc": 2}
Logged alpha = 1.23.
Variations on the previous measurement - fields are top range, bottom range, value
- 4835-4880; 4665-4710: 0.88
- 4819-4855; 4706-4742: 0.90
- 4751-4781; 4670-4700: 0.77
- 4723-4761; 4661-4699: 0.88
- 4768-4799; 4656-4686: 0.72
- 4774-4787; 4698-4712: 0.71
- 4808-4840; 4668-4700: 0.86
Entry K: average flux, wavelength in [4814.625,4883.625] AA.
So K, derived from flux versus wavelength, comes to 16.9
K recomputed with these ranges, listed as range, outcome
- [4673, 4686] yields 19.5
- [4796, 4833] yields 16.5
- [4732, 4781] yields 15.9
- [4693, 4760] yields 18.2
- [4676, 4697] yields 19.2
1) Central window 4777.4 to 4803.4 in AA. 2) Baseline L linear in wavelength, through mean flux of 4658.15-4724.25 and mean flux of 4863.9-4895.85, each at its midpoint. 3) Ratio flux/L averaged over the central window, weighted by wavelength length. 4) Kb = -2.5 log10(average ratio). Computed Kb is 0.25 mag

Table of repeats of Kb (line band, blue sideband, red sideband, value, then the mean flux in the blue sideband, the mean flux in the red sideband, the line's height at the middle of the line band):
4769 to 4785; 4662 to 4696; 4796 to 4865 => 0.29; 19.7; 16.9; 17.9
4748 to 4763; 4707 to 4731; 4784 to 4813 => 0.05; 18.6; 15.6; 17.2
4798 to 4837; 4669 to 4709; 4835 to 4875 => 0.07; 19.4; 17.1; 17.6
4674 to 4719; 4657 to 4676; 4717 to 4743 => 0.03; 20.4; 18.7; 19.6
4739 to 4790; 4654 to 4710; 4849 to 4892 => 0.22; 19.5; 17.3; 18.5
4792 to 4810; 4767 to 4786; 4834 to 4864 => -0.08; 13.6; 17.3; 14.9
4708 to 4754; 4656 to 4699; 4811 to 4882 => 0.06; 19.8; 17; 19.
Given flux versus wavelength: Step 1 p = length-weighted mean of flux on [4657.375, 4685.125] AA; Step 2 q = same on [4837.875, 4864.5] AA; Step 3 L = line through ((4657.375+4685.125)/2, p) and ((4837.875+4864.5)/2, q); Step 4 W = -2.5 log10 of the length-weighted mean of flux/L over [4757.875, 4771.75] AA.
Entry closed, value 0.26 mag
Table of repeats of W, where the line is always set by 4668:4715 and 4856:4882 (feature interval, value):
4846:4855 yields -0.072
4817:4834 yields 0.113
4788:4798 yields 0.171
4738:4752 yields 0.100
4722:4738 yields 0.010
